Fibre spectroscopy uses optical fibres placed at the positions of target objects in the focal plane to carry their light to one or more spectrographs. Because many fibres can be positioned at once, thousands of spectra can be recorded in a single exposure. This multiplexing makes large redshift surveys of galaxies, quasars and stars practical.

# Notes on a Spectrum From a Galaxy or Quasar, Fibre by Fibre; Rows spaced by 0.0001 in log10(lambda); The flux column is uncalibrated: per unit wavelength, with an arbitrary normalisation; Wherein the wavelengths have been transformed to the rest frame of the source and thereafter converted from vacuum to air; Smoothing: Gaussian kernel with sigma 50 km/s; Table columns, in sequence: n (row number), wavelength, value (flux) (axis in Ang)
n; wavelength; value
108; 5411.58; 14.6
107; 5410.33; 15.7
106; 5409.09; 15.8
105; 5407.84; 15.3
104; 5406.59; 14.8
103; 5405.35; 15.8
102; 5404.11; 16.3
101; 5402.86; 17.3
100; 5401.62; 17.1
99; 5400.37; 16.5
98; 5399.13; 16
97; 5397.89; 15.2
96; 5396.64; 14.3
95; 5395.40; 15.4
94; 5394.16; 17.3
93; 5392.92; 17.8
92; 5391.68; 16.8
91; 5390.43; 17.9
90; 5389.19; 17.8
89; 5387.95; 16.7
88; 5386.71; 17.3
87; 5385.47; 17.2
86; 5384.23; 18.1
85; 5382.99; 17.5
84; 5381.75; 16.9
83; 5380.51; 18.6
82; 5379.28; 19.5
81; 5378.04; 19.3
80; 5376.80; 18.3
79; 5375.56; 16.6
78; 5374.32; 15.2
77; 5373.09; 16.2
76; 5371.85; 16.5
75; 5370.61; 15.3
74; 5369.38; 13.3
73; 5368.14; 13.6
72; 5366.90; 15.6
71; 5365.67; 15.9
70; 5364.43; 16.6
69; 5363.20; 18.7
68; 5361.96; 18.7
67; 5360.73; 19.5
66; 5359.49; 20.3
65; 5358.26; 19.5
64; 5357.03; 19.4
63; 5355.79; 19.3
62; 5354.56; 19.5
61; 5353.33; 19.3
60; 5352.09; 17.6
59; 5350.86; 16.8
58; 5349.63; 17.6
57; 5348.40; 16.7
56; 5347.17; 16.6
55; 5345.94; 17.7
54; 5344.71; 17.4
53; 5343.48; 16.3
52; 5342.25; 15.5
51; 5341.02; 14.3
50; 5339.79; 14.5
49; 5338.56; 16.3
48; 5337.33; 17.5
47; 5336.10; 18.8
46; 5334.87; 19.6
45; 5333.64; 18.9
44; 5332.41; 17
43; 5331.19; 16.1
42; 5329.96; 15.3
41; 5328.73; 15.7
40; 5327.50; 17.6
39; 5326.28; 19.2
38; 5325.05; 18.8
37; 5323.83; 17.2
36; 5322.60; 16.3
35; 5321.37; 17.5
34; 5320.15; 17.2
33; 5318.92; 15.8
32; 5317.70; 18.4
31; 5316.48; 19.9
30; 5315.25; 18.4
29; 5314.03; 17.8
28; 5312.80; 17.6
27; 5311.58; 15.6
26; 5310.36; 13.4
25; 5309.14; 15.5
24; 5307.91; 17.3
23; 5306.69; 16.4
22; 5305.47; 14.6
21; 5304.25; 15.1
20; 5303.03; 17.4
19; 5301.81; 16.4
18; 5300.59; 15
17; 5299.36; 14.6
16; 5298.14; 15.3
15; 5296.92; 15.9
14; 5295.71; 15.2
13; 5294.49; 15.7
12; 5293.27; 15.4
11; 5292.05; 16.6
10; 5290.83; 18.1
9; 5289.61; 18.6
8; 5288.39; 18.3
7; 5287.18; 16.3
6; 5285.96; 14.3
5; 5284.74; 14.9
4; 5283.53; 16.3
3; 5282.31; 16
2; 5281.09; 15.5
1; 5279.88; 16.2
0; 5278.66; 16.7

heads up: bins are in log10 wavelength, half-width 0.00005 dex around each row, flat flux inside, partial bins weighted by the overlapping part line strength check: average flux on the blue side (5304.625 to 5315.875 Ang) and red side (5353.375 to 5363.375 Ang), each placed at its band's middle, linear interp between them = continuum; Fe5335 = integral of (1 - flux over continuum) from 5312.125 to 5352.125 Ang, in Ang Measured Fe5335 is 1.0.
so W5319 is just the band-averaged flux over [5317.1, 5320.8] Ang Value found 17.2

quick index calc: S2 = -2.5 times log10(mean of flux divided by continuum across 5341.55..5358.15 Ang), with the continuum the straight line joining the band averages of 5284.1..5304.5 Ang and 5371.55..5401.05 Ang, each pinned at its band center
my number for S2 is -0.07 mag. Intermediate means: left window 16.1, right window 17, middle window 17.7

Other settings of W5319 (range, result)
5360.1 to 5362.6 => 19.1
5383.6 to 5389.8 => 17.4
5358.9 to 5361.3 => 19.9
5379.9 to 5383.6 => 17.7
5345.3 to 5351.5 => 17.1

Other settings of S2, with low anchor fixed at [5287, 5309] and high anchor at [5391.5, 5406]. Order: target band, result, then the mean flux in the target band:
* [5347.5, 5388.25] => -0.08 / 17.5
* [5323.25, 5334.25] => -0.07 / 17.3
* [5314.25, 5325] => -0.09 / 17.7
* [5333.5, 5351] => -0.04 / 16.9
